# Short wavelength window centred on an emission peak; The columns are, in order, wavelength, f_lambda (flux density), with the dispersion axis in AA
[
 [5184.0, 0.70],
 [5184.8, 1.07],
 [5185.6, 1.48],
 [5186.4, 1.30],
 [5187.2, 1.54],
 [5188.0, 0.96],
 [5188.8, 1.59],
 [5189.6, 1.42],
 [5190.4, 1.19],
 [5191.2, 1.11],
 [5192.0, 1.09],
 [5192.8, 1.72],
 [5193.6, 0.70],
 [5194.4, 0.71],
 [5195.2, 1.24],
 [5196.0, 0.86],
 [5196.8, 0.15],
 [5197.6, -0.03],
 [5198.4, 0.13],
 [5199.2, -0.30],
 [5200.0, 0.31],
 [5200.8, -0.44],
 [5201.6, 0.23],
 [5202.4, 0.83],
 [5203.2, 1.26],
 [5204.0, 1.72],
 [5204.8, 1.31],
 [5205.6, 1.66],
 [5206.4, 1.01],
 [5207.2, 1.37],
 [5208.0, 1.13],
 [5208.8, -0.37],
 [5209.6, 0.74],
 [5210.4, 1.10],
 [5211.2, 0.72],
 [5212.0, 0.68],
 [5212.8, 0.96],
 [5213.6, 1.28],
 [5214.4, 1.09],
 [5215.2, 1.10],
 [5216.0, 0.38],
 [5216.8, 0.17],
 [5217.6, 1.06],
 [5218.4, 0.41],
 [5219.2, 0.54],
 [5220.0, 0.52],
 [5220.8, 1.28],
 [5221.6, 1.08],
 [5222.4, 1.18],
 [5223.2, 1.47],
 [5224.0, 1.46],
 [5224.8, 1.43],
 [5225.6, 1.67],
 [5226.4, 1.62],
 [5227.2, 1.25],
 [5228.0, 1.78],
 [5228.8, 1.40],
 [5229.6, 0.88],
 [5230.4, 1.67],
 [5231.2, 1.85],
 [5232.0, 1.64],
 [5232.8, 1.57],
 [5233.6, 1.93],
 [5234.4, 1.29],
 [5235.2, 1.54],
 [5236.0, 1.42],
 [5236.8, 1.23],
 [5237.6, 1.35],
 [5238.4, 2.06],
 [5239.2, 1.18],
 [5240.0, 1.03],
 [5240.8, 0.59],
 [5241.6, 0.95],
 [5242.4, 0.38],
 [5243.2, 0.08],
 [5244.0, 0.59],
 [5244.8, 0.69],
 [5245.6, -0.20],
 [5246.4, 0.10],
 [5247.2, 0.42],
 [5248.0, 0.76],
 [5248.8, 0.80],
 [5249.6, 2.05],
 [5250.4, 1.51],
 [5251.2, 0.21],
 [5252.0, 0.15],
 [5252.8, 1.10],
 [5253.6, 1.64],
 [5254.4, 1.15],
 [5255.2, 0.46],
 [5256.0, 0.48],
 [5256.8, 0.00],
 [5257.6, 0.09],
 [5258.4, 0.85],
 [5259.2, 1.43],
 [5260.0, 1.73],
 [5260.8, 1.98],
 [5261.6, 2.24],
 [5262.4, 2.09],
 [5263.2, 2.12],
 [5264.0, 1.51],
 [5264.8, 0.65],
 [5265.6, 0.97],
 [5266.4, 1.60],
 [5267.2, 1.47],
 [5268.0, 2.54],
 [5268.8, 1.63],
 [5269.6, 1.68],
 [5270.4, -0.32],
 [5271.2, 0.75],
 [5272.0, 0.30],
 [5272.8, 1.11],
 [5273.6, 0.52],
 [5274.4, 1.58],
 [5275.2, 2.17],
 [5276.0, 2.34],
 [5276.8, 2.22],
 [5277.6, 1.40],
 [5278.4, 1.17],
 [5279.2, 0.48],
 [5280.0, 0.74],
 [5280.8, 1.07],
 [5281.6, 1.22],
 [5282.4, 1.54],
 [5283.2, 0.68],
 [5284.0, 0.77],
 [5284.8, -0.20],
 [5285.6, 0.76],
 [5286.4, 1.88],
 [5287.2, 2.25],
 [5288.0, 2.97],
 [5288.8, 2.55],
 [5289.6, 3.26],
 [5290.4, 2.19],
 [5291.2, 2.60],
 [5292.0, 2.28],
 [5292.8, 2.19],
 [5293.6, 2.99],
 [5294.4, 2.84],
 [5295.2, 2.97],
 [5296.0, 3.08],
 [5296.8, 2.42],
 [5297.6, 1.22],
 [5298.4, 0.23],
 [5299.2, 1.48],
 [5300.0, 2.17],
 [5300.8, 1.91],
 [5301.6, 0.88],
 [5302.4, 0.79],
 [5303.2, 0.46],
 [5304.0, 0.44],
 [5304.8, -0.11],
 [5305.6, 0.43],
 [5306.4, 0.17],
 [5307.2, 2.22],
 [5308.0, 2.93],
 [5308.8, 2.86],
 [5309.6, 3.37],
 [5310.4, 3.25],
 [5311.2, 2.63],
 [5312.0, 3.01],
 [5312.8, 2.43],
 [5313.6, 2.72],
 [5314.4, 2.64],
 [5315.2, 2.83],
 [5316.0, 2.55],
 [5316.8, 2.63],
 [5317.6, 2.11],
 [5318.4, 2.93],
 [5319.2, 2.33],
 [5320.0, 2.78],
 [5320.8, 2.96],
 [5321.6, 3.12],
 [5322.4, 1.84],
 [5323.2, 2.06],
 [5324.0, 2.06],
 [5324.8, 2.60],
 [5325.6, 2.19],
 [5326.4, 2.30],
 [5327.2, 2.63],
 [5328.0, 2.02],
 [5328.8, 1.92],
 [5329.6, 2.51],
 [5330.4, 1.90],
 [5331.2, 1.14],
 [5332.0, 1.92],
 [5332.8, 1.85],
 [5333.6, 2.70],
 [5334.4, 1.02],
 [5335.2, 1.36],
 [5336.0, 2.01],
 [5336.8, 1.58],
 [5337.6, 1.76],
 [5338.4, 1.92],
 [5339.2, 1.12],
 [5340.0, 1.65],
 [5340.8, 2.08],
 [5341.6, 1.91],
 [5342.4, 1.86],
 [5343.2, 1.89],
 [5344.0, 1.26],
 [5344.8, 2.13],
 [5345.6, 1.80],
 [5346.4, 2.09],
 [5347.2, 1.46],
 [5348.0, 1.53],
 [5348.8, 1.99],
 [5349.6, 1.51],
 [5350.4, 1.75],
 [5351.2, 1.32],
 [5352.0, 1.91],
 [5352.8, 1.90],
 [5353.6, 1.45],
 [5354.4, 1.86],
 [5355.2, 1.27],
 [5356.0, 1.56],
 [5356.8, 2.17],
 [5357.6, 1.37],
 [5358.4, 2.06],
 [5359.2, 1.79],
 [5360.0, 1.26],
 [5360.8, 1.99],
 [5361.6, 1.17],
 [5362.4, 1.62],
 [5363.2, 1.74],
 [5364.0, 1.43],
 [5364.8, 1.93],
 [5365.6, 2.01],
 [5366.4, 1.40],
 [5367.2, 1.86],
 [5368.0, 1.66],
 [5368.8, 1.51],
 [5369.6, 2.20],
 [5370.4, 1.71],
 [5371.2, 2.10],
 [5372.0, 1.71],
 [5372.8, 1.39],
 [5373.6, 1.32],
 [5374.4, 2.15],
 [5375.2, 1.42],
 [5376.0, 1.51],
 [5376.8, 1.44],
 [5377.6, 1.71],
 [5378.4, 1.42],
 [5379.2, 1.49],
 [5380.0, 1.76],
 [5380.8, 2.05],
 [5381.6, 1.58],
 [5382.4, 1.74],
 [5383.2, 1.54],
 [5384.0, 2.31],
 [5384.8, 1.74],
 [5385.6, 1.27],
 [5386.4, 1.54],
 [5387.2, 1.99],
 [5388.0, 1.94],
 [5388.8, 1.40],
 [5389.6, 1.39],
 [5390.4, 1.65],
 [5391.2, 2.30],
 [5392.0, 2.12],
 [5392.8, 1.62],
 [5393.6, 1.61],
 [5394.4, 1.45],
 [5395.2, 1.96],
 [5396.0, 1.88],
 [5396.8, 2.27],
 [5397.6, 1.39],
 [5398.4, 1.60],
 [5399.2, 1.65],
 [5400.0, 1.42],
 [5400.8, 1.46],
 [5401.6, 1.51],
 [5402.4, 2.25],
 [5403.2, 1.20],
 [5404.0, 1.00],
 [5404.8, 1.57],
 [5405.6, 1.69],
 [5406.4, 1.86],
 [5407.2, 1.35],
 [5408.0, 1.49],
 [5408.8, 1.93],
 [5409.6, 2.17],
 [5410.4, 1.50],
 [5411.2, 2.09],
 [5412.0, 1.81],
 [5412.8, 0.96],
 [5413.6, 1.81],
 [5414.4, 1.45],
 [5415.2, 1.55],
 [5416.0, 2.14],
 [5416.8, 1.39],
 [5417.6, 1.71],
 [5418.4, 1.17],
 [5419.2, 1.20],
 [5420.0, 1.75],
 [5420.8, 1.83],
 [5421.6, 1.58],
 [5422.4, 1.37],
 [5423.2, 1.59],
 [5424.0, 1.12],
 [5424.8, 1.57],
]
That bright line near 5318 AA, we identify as Lyman alpha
